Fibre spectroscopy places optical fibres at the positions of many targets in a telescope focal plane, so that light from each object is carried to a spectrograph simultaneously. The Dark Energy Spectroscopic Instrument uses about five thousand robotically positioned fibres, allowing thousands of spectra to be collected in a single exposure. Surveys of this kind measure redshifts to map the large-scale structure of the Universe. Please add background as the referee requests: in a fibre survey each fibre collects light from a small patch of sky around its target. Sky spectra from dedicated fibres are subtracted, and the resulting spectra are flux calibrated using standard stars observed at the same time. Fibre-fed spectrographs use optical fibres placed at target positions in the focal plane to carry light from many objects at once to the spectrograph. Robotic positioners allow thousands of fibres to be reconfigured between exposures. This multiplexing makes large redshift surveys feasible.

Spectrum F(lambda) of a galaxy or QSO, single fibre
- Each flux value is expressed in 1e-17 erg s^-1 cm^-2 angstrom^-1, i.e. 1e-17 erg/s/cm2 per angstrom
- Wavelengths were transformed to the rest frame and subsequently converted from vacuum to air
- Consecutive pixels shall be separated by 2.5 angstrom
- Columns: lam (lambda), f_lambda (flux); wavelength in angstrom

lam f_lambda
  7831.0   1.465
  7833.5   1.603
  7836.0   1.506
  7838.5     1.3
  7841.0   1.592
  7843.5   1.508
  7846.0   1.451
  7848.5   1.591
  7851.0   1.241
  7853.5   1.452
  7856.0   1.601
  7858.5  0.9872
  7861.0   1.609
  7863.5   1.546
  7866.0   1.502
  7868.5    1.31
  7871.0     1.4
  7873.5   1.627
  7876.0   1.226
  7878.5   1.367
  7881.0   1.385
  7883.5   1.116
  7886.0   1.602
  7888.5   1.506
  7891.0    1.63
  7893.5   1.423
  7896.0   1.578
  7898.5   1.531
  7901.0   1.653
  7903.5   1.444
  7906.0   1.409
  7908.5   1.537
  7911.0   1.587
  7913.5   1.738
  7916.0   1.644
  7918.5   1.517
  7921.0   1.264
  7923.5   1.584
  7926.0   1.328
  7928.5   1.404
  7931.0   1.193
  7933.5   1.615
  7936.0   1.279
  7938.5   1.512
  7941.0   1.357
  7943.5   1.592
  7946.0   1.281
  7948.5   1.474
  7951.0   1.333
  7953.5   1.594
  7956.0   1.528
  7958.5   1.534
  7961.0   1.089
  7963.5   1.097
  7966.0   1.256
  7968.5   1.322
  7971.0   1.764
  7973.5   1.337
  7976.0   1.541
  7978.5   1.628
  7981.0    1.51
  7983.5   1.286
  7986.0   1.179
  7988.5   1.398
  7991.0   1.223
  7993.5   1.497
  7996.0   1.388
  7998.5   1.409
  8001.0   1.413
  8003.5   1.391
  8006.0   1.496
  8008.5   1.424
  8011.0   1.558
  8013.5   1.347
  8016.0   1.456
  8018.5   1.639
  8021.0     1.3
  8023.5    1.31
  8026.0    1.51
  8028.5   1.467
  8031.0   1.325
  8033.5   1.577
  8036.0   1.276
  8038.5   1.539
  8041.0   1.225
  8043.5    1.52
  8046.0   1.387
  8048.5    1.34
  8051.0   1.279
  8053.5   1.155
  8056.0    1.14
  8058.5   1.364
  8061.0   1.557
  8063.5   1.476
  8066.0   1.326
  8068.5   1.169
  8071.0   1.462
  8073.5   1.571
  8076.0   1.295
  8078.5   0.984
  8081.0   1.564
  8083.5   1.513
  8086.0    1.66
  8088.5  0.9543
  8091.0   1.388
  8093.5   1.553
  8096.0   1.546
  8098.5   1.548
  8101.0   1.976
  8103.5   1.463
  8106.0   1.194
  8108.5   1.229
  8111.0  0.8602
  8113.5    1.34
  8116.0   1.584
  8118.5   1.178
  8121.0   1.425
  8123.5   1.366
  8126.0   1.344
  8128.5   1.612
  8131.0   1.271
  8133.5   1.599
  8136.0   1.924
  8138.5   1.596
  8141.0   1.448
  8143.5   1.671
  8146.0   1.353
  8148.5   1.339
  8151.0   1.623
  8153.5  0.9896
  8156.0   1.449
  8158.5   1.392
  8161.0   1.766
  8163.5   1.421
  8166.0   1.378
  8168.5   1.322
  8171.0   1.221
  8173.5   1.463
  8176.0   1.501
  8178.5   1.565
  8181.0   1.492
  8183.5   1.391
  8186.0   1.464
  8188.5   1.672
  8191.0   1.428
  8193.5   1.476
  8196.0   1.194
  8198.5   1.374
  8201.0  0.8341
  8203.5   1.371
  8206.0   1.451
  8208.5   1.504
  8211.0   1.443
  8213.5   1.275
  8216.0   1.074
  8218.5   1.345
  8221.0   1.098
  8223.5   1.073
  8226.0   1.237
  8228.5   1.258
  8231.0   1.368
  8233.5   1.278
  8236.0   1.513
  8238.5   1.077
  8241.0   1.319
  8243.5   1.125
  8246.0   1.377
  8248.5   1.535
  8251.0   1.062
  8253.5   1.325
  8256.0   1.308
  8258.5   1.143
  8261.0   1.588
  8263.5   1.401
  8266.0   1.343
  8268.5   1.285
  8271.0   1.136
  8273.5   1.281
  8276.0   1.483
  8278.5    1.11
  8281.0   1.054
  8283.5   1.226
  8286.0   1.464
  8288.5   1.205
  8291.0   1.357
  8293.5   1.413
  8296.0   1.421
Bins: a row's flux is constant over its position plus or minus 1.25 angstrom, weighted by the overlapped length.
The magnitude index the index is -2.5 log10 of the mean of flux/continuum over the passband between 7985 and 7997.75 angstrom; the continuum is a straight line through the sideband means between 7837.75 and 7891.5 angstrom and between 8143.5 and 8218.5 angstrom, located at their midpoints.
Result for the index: 0.06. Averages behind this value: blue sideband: 1.43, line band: 1.34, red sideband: 1.39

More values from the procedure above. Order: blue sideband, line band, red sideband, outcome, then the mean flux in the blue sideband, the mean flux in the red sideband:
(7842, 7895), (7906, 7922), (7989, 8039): -0.081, 1.43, 1.43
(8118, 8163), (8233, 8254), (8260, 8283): 0.034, 1.47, 1.29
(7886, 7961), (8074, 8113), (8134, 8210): 0.051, 1.48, 1.44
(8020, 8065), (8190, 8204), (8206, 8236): 0.022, 1.37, 1.29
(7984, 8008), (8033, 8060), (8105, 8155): 0.034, 1.38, 1.4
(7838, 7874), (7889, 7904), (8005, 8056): -0.080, 1.45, 1.4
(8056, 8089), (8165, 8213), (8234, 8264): -0.049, 1.38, 1.31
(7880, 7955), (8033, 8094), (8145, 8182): 0.057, 1.47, 1.42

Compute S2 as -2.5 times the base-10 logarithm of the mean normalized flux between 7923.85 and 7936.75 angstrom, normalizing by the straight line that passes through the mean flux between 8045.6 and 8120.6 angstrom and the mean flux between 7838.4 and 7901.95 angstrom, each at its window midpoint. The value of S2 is 0.04 mag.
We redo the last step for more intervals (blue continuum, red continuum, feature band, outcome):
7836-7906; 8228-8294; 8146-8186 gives -0.07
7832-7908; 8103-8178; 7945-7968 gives 0.07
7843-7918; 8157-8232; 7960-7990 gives 0.06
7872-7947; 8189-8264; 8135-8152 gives -0.16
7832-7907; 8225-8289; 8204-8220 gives -0.03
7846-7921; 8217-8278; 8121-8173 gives -0.09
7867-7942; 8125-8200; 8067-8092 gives 0.08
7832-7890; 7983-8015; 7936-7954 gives -0.02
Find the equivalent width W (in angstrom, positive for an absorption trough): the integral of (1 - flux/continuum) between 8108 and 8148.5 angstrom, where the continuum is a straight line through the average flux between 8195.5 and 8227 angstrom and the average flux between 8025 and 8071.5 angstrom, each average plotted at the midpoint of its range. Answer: -3.50 angstrom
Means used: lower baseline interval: 1.37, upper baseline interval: 1.25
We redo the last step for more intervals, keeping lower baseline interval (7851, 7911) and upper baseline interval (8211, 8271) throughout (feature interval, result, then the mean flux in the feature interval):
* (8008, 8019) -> -0.7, 1.48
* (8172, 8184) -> -1.6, 1.48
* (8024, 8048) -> -0.7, 1.42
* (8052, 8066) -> 0.3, 1.34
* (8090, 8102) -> -2.2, 1.6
